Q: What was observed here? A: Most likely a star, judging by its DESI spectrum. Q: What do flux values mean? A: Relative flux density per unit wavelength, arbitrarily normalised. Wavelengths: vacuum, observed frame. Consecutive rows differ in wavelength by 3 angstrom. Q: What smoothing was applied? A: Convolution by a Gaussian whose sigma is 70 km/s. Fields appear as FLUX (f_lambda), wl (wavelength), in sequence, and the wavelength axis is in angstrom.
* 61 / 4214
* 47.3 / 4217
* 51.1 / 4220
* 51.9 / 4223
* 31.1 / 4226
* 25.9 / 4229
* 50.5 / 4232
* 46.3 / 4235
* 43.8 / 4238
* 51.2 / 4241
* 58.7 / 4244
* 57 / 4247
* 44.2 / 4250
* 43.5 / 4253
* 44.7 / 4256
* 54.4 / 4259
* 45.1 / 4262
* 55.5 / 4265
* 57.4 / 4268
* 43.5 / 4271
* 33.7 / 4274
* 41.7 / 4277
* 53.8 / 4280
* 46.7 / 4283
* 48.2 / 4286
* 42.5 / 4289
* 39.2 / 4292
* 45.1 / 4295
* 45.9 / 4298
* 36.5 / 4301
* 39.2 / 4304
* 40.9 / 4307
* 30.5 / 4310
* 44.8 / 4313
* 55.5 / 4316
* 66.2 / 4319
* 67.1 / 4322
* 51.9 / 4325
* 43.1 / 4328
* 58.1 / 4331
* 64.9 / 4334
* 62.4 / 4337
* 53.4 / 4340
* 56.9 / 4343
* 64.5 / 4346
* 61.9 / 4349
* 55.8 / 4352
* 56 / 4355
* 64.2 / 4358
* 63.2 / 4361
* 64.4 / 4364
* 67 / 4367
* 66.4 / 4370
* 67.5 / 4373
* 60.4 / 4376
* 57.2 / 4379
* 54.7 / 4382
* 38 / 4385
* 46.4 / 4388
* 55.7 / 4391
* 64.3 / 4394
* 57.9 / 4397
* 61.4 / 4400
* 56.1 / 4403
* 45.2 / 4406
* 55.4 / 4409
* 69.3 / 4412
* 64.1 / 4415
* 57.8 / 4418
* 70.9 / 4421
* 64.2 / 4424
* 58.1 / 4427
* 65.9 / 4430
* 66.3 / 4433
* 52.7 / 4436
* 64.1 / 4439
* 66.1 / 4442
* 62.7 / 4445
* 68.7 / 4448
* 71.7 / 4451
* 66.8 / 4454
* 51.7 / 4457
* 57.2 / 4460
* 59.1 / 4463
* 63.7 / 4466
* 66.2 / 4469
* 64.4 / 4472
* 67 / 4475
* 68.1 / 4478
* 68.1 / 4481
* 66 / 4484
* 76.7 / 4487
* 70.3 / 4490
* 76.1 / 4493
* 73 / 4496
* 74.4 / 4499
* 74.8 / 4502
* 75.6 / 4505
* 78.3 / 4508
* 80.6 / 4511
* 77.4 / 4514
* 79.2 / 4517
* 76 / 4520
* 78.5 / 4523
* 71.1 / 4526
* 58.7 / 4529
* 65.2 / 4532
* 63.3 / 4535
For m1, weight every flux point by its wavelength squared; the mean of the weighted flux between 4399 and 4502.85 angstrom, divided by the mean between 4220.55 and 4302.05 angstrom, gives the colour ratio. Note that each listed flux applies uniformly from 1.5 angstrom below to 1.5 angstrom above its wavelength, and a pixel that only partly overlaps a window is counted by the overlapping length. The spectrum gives 1.54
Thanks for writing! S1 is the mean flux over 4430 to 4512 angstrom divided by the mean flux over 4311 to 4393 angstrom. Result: 1.17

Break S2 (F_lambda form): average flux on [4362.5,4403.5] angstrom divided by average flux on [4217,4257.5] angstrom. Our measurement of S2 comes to 1.27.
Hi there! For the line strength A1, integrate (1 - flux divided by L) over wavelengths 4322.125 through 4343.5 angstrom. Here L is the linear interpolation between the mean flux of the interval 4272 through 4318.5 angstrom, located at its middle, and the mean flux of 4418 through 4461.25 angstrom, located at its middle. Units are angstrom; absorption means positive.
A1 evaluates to -3.47 angstrom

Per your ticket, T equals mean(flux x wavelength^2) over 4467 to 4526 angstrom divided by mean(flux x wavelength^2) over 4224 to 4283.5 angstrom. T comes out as 1.8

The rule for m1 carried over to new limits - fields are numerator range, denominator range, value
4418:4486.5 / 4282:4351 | 1.34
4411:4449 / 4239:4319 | 1.47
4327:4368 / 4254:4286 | 1.30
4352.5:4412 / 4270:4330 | 1.32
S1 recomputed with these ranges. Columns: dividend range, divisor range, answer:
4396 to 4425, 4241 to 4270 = 1.18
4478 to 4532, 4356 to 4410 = 1.26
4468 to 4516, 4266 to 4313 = 1.68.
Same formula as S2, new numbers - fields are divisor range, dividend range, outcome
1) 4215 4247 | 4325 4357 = 1.24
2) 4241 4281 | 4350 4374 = 1.29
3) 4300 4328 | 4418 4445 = 1.32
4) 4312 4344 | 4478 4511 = 1.29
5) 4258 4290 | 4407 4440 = 1.31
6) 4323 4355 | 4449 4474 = 1.09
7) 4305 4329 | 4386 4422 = 1.17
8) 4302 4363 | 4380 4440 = 1.06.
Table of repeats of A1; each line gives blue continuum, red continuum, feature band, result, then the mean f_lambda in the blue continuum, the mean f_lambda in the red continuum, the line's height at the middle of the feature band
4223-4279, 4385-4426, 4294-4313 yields 3.9 angstrom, 46.2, 58.3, 50.4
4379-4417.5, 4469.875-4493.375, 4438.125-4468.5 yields 0.6 angstrom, 55.8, 69.2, 64.6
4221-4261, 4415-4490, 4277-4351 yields 3.0 angstrom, 46.4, 64.5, 52.7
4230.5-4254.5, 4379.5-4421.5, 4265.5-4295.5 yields 3.3 angstrom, 49.4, 56.6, 51.1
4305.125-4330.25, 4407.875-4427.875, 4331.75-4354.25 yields -2.7 angstrom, 50.1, 63.1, 53.4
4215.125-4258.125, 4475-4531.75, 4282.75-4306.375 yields 4.3 angstrom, 46.5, 73.1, 52.3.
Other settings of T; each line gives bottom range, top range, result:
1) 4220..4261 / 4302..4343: 1.16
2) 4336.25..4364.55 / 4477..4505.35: 1.28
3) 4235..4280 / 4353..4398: 1.29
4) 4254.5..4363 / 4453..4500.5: 1.41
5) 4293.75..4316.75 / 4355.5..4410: 1.44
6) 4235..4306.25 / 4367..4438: 1.35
